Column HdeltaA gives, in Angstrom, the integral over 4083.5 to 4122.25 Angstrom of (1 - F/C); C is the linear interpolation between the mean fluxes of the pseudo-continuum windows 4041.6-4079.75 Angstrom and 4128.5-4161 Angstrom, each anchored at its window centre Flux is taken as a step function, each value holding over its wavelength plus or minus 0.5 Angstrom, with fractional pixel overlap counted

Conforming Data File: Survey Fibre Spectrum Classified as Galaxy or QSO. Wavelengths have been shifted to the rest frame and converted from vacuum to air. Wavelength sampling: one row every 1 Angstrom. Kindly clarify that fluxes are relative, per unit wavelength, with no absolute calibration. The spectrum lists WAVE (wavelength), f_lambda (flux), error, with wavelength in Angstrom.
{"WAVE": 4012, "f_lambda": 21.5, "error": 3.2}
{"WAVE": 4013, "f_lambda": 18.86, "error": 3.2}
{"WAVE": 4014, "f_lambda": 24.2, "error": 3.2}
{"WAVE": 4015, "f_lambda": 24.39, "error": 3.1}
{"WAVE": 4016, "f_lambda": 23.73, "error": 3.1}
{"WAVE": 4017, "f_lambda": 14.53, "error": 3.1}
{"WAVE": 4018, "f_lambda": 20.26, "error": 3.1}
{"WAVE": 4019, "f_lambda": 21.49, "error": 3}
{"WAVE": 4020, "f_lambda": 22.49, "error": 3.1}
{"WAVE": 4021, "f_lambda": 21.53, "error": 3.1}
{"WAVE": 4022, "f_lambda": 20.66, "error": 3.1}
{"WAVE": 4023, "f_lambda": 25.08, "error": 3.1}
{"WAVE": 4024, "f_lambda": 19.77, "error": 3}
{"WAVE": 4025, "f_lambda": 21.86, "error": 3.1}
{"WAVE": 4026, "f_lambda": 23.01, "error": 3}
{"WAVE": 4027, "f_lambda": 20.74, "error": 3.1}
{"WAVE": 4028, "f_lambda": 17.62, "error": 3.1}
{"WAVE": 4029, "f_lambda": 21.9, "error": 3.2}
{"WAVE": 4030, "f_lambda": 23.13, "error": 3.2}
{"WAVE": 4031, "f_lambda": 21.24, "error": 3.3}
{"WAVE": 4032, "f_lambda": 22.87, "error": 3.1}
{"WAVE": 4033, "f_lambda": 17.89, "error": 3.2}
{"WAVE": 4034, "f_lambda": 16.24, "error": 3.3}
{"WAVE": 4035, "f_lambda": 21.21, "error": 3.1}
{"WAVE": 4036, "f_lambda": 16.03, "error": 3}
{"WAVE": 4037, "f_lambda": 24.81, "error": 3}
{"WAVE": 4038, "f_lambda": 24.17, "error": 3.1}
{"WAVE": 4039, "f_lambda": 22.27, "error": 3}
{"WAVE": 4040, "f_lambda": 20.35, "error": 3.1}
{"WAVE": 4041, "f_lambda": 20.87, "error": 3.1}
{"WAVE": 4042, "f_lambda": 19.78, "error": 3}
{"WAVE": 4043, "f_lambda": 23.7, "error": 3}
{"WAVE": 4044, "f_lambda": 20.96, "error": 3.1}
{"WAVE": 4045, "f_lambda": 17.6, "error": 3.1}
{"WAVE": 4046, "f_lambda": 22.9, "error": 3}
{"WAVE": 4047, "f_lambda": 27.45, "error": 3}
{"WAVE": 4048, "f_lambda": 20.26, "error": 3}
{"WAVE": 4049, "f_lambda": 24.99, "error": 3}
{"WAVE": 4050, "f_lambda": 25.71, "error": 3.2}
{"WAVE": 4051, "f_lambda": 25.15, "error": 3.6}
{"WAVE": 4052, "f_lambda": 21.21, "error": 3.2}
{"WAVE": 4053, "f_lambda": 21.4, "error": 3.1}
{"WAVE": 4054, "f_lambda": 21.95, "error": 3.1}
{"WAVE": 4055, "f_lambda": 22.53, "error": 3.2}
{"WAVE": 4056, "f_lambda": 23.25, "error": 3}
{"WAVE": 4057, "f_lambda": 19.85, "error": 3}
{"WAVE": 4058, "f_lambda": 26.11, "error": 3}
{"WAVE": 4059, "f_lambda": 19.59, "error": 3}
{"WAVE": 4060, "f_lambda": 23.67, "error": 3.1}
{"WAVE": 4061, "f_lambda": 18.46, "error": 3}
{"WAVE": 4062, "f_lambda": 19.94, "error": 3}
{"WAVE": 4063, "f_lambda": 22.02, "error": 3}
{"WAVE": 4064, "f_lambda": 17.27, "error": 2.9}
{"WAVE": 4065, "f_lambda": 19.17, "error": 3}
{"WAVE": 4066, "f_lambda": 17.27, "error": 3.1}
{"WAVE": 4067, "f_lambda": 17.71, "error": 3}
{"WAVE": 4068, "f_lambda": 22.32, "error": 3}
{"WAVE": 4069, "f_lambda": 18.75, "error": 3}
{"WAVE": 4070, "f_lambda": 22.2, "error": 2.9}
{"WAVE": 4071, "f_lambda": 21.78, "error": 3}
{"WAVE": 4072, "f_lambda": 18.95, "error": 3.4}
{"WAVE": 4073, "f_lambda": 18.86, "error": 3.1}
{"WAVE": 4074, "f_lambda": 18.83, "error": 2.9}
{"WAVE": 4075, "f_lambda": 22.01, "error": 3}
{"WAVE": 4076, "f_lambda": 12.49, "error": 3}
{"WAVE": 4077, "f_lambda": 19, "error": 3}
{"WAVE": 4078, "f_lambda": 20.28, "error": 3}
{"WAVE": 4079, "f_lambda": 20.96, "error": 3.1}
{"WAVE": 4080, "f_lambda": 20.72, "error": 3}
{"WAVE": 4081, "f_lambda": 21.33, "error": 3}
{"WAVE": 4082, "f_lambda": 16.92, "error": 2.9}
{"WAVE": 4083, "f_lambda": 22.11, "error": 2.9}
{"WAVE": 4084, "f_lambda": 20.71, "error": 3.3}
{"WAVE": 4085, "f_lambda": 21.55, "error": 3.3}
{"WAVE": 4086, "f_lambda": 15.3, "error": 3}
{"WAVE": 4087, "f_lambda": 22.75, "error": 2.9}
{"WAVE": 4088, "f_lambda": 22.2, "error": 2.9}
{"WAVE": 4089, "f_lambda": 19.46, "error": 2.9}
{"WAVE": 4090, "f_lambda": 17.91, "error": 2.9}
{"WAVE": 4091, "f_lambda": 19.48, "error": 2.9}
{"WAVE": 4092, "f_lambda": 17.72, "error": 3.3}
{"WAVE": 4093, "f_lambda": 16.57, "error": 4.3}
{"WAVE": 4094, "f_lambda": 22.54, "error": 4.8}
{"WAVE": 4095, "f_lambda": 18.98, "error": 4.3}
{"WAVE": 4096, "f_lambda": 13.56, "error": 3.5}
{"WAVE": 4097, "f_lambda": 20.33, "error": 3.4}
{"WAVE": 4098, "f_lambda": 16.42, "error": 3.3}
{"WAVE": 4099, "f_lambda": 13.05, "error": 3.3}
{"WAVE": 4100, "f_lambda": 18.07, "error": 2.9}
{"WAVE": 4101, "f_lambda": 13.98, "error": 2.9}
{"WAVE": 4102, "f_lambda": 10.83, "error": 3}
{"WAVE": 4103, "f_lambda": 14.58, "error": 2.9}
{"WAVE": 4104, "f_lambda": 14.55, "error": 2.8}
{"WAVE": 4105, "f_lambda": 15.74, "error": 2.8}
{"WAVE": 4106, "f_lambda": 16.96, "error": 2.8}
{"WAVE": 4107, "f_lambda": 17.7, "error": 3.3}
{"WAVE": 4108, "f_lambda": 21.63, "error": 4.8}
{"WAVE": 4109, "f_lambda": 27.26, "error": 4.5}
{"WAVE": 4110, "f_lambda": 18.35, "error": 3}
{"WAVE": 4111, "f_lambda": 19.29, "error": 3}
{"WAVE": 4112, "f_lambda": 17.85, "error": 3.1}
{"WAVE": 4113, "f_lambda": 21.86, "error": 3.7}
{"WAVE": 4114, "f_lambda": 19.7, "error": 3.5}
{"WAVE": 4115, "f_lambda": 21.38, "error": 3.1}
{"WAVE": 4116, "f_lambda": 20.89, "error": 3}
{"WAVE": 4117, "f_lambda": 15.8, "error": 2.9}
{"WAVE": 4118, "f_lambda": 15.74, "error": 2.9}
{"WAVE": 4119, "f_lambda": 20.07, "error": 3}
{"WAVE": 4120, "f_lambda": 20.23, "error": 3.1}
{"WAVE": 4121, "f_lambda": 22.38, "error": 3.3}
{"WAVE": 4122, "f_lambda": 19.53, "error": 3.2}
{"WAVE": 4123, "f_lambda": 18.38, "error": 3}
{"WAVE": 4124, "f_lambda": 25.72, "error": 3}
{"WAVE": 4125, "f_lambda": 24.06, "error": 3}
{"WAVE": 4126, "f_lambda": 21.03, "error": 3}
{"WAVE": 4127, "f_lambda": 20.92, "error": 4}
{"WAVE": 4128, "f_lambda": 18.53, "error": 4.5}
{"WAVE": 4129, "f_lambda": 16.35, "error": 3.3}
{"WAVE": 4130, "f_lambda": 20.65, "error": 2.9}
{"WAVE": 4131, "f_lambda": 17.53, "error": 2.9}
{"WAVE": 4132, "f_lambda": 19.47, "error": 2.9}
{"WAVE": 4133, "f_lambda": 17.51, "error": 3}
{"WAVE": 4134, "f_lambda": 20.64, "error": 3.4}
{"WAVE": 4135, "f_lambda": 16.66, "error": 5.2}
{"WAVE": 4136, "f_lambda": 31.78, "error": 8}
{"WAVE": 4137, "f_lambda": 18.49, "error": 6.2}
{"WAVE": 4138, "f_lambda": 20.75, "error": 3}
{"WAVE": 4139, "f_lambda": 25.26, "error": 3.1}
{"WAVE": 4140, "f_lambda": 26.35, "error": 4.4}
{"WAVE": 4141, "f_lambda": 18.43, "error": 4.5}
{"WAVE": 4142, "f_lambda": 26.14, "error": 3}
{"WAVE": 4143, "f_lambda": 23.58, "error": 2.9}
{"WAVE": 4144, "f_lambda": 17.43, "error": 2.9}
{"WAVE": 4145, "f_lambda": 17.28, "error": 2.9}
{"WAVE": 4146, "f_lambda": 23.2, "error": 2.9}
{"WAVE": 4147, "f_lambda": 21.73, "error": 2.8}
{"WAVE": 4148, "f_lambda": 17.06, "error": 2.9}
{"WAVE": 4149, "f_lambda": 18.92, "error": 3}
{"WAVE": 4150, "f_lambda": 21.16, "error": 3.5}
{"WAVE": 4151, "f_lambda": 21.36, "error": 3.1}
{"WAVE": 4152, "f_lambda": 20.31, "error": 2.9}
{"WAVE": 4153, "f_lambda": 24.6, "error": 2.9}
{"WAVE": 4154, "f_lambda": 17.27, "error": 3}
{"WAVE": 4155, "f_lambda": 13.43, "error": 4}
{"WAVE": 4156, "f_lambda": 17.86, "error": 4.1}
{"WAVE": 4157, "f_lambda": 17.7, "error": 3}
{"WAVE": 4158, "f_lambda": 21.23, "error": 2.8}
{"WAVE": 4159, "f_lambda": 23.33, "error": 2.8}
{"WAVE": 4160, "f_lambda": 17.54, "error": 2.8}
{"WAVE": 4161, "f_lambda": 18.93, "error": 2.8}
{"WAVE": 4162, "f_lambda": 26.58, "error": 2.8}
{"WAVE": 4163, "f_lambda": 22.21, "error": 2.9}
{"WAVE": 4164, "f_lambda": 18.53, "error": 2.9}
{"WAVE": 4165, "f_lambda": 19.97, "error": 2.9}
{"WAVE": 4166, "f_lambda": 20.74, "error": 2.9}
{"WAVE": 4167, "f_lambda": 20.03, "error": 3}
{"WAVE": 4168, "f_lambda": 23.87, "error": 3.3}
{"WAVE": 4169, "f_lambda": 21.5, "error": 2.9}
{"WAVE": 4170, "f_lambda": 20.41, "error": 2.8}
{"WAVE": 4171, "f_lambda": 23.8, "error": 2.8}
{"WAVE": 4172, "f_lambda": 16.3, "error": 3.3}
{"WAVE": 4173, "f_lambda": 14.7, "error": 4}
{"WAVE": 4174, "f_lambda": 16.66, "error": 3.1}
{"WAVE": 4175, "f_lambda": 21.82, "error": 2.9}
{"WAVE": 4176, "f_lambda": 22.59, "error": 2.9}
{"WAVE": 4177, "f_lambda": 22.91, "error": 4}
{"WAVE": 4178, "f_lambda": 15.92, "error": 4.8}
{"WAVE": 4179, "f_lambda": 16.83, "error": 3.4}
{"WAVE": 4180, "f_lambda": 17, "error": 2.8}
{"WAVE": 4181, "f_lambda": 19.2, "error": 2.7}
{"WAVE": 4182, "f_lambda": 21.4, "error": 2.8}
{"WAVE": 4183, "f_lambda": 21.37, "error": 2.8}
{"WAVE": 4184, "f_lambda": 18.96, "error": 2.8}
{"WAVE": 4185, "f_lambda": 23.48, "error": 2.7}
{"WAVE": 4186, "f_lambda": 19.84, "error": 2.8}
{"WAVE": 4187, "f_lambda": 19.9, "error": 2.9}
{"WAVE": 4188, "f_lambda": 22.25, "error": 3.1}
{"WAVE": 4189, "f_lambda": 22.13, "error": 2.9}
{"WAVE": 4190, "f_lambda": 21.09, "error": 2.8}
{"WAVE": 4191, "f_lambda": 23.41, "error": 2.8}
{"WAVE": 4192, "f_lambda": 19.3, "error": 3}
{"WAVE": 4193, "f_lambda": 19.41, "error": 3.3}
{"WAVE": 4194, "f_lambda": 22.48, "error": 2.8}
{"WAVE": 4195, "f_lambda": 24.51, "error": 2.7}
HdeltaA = 3.96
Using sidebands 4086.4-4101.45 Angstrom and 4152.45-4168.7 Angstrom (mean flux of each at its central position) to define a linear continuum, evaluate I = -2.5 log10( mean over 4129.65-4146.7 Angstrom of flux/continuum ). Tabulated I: -0.090 mag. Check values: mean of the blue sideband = 18.2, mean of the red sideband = 20.3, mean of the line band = 21.3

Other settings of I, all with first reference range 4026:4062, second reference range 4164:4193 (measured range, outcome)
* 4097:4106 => 0.360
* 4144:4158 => 0.062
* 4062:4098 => 0.100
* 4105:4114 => 0.059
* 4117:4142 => 0.002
